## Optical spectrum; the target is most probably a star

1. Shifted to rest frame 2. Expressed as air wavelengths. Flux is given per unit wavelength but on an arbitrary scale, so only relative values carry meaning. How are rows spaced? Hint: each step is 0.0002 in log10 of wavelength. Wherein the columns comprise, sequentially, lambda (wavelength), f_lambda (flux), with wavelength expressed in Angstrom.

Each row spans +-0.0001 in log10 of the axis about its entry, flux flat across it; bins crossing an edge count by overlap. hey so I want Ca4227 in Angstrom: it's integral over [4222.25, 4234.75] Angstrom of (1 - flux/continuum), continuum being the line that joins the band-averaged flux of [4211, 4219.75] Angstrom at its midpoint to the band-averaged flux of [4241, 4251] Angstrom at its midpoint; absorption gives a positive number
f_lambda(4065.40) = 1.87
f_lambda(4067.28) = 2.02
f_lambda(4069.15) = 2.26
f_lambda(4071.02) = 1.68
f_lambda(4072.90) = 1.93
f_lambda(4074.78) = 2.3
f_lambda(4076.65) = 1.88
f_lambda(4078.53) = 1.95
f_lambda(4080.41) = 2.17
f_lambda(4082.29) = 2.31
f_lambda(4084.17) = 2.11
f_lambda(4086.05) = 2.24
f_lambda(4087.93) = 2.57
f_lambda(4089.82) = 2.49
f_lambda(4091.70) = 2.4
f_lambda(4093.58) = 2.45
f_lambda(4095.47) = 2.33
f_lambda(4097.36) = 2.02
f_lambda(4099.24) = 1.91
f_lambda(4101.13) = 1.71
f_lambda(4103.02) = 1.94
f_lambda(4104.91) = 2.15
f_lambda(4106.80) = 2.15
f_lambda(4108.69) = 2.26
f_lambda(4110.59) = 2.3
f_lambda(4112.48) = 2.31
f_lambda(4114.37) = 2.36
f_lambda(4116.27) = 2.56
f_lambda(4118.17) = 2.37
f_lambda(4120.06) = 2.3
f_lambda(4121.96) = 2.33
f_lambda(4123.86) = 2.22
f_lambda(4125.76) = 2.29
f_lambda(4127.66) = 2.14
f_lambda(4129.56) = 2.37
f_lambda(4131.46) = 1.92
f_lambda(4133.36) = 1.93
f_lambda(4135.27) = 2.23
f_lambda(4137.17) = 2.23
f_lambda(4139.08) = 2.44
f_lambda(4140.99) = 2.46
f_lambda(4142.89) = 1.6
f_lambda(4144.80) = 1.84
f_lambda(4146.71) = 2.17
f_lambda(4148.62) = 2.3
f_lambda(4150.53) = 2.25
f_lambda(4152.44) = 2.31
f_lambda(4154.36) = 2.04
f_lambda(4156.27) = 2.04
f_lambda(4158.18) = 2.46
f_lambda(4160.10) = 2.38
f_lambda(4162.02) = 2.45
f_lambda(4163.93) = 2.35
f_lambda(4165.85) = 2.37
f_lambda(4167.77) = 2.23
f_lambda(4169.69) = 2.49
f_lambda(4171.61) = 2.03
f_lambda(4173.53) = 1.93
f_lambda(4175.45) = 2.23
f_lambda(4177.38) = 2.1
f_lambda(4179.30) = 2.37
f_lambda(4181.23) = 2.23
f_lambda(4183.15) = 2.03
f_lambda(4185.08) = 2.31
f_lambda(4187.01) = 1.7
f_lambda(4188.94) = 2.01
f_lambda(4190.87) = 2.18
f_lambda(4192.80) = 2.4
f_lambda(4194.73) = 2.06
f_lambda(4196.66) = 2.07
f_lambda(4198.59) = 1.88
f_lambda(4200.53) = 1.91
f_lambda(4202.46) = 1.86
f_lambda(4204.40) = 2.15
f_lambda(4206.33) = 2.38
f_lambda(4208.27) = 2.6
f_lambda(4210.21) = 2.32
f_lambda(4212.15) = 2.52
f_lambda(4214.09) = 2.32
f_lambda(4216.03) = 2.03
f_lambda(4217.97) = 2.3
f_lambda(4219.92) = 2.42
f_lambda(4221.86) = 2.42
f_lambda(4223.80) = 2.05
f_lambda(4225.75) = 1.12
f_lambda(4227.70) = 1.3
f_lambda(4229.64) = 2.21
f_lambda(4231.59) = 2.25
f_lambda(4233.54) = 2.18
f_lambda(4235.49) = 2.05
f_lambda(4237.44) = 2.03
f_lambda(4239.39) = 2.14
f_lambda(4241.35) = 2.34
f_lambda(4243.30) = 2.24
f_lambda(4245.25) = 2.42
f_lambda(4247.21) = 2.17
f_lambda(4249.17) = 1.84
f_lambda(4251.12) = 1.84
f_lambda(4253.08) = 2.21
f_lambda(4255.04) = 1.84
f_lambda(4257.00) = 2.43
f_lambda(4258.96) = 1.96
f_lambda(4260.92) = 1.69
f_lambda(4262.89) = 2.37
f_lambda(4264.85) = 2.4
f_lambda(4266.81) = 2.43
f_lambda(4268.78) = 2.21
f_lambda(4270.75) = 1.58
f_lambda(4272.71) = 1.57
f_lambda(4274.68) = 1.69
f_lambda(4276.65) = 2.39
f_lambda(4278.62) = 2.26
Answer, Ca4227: 2.0 Angstrom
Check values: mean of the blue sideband 2.3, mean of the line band 1.88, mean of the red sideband 2.16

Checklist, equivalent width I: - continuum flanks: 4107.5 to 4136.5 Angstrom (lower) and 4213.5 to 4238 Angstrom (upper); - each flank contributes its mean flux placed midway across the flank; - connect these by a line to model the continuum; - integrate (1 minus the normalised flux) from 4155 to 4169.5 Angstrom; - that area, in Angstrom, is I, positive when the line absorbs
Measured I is -1.01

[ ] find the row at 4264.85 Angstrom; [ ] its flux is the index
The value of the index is 2.4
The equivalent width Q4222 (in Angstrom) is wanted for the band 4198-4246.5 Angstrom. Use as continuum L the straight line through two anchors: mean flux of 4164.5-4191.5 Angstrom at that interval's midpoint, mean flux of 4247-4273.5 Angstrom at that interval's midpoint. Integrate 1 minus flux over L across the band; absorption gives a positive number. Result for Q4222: -1.06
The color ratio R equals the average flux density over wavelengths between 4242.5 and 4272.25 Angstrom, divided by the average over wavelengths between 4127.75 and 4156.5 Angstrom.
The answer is 1.0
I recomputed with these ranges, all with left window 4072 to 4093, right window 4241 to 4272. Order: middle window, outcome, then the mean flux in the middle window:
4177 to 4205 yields 0.9 Angstrom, 2.08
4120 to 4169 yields -0.8 Angstrom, 2.22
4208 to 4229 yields 0.2 Angstrom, 2.11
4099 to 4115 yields 0.6 Angstrom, 2.13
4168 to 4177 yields 0.0 Angstrom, 2.17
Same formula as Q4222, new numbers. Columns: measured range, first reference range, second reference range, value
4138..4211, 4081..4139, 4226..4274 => -1.1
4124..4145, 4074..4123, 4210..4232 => 0.4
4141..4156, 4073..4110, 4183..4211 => 0.4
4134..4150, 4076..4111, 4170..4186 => 0.1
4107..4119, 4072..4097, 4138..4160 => -0.7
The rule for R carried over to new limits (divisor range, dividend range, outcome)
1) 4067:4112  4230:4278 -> 0.97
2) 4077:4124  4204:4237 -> 0.96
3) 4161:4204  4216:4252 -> 0.97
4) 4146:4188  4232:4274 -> 0.94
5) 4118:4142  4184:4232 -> 0.94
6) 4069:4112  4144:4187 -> 1.03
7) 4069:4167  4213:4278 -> 0.94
